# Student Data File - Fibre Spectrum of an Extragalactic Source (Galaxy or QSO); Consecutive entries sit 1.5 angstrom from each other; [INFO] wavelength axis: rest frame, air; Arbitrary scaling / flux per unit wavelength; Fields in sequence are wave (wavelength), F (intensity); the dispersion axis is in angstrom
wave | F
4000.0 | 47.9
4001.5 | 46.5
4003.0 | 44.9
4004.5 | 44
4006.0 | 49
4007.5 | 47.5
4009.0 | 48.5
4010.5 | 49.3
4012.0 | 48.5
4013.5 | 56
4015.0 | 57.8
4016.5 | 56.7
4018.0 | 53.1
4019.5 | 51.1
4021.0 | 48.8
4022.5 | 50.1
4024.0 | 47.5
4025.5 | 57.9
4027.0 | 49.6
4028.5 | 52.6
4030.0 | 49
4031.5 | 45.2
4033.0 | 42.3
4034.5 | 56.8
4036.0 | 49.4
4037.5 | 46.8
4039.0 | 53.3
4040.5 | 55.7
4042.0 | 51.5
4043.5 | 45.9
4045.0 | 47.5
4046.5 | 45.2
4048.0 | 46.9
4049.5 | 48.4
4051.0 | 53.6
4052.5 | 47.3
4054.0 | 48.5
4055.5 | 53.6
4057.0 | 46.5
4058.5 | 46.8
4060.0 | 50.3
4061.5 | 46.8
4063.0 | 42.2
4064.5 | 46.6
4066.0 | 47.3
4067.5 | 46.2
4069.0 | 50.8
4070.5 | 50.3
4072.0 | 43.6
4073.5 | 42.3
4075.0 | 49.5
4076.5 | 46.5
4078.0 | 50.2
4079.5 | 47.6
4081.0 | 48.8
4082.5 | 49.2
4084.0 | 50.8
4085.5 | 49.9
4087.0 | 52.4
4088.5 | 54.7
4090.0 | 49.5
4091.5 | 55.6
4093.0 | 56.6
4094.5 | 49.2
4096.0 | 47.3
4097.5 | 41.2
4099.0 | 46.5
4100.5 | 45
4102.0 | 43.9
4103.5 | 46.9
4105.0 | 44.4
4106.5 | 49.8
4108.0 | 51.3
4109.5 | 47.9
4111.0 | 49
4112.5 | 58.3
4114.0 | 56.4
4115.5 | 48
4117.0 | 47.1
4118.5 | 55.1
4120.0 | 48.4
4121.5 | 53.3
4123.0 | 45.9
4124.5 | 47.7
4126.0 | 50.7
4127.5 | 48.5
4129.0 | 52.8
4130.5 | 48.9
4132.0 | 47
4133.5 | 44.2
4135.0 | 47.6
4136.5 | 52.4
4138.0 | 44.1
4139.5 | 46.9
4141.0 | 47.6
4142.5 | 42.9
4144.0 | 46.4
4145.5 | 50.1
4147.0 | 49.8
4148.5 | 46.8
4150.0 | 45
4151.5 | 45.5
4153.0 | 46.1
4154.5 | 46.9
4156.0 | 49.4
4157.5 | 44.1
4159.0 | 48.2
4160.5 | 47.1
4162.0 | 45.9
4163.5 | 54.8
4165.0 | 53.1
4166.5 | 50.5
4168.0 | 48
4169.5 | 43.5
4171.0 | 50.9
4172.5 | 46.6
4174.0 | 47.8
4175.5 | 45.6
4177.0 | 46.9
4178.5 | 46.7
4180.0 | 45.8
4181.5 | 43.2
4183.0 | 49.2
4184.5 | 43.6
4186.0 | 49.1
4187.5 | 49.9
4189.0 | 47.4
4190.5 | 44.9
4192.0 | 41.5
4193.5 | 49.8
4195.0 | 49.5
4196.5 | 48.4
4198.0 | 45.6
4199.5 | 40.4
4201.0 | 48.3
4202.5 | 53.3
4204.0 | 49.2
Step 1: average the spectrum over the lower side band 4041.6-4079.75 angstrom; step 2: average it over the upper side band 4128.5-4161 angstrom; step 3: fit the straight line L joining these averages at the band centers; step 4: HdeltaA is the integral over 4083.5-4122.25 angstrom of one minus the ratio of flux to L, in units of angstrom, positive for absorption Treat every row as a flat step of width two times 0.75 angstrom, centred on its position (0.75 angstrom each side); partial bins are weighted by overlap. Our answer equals -2.0 angstrom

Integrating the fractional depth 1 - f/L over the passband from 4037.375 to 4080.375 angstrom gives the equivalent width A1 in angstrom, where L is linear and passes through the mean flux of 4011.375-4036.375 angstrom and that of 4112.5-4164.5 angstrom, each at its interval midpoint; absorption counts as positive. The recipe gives 1.92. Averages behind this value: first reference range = 51.4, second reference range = 48.4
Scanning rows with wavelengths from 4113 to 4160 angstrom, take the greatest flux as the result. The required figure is 56.4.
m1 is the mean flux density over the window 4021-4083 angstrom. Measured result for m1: 48.7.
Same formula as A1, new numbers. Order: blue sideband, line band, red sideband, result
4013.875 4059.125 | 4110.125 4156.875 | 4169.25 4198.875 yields -0.6 angstrom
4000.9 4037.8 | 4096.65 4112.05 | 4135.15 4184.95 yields 0.5 angstrom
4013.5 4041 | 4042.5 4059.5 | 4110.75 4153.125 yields 0.8 angstrom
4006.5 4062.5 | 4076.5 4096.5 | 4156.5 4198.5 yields -0.7 angstrom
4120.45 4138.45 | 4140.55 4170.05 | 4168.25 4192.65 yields 0.0 angstrom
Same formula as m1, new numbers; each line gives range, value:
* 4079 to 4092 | 50.9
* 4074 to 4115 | 49.5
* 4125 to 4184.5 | 47.6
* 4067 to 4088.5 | 48.7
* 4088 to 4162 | 48.5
